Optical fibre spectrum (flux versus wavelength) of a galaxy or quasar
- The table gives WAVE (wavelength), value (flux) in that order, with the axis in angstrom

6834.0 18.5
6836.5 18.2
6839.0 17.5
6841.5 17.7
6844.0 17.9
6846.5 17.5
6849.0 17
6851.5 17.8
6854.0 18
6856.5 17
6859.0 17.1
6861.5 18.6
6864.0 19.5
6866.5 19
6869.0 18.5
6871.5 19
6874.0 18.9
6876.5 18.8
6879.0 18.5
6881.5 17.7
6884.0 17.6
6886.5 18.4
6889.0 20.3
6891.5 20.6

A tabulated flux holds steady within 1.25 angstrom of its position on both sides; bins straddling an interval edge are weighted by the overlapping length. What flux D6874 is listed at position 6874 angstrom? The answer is 18.9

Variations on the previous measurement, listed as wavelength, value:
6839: 17.5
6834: 18.5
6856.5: 17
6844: 17.9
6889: 20.3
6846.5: 17.5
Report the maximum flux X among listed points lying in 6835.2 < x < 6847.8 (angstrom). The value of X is 18.2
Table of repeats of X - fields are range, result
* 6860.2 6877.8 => 19.5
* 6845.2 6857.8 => 18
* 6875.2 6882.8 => 18.8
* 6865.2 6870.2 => 19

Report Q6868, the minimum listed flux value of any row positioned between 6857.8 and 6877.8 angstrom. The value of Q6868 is 17.1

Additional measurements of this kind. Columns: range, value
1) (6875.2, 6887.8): 17.6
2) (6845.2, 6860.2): 17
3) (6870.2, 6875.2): 18.9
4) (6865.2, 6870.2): 18.5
